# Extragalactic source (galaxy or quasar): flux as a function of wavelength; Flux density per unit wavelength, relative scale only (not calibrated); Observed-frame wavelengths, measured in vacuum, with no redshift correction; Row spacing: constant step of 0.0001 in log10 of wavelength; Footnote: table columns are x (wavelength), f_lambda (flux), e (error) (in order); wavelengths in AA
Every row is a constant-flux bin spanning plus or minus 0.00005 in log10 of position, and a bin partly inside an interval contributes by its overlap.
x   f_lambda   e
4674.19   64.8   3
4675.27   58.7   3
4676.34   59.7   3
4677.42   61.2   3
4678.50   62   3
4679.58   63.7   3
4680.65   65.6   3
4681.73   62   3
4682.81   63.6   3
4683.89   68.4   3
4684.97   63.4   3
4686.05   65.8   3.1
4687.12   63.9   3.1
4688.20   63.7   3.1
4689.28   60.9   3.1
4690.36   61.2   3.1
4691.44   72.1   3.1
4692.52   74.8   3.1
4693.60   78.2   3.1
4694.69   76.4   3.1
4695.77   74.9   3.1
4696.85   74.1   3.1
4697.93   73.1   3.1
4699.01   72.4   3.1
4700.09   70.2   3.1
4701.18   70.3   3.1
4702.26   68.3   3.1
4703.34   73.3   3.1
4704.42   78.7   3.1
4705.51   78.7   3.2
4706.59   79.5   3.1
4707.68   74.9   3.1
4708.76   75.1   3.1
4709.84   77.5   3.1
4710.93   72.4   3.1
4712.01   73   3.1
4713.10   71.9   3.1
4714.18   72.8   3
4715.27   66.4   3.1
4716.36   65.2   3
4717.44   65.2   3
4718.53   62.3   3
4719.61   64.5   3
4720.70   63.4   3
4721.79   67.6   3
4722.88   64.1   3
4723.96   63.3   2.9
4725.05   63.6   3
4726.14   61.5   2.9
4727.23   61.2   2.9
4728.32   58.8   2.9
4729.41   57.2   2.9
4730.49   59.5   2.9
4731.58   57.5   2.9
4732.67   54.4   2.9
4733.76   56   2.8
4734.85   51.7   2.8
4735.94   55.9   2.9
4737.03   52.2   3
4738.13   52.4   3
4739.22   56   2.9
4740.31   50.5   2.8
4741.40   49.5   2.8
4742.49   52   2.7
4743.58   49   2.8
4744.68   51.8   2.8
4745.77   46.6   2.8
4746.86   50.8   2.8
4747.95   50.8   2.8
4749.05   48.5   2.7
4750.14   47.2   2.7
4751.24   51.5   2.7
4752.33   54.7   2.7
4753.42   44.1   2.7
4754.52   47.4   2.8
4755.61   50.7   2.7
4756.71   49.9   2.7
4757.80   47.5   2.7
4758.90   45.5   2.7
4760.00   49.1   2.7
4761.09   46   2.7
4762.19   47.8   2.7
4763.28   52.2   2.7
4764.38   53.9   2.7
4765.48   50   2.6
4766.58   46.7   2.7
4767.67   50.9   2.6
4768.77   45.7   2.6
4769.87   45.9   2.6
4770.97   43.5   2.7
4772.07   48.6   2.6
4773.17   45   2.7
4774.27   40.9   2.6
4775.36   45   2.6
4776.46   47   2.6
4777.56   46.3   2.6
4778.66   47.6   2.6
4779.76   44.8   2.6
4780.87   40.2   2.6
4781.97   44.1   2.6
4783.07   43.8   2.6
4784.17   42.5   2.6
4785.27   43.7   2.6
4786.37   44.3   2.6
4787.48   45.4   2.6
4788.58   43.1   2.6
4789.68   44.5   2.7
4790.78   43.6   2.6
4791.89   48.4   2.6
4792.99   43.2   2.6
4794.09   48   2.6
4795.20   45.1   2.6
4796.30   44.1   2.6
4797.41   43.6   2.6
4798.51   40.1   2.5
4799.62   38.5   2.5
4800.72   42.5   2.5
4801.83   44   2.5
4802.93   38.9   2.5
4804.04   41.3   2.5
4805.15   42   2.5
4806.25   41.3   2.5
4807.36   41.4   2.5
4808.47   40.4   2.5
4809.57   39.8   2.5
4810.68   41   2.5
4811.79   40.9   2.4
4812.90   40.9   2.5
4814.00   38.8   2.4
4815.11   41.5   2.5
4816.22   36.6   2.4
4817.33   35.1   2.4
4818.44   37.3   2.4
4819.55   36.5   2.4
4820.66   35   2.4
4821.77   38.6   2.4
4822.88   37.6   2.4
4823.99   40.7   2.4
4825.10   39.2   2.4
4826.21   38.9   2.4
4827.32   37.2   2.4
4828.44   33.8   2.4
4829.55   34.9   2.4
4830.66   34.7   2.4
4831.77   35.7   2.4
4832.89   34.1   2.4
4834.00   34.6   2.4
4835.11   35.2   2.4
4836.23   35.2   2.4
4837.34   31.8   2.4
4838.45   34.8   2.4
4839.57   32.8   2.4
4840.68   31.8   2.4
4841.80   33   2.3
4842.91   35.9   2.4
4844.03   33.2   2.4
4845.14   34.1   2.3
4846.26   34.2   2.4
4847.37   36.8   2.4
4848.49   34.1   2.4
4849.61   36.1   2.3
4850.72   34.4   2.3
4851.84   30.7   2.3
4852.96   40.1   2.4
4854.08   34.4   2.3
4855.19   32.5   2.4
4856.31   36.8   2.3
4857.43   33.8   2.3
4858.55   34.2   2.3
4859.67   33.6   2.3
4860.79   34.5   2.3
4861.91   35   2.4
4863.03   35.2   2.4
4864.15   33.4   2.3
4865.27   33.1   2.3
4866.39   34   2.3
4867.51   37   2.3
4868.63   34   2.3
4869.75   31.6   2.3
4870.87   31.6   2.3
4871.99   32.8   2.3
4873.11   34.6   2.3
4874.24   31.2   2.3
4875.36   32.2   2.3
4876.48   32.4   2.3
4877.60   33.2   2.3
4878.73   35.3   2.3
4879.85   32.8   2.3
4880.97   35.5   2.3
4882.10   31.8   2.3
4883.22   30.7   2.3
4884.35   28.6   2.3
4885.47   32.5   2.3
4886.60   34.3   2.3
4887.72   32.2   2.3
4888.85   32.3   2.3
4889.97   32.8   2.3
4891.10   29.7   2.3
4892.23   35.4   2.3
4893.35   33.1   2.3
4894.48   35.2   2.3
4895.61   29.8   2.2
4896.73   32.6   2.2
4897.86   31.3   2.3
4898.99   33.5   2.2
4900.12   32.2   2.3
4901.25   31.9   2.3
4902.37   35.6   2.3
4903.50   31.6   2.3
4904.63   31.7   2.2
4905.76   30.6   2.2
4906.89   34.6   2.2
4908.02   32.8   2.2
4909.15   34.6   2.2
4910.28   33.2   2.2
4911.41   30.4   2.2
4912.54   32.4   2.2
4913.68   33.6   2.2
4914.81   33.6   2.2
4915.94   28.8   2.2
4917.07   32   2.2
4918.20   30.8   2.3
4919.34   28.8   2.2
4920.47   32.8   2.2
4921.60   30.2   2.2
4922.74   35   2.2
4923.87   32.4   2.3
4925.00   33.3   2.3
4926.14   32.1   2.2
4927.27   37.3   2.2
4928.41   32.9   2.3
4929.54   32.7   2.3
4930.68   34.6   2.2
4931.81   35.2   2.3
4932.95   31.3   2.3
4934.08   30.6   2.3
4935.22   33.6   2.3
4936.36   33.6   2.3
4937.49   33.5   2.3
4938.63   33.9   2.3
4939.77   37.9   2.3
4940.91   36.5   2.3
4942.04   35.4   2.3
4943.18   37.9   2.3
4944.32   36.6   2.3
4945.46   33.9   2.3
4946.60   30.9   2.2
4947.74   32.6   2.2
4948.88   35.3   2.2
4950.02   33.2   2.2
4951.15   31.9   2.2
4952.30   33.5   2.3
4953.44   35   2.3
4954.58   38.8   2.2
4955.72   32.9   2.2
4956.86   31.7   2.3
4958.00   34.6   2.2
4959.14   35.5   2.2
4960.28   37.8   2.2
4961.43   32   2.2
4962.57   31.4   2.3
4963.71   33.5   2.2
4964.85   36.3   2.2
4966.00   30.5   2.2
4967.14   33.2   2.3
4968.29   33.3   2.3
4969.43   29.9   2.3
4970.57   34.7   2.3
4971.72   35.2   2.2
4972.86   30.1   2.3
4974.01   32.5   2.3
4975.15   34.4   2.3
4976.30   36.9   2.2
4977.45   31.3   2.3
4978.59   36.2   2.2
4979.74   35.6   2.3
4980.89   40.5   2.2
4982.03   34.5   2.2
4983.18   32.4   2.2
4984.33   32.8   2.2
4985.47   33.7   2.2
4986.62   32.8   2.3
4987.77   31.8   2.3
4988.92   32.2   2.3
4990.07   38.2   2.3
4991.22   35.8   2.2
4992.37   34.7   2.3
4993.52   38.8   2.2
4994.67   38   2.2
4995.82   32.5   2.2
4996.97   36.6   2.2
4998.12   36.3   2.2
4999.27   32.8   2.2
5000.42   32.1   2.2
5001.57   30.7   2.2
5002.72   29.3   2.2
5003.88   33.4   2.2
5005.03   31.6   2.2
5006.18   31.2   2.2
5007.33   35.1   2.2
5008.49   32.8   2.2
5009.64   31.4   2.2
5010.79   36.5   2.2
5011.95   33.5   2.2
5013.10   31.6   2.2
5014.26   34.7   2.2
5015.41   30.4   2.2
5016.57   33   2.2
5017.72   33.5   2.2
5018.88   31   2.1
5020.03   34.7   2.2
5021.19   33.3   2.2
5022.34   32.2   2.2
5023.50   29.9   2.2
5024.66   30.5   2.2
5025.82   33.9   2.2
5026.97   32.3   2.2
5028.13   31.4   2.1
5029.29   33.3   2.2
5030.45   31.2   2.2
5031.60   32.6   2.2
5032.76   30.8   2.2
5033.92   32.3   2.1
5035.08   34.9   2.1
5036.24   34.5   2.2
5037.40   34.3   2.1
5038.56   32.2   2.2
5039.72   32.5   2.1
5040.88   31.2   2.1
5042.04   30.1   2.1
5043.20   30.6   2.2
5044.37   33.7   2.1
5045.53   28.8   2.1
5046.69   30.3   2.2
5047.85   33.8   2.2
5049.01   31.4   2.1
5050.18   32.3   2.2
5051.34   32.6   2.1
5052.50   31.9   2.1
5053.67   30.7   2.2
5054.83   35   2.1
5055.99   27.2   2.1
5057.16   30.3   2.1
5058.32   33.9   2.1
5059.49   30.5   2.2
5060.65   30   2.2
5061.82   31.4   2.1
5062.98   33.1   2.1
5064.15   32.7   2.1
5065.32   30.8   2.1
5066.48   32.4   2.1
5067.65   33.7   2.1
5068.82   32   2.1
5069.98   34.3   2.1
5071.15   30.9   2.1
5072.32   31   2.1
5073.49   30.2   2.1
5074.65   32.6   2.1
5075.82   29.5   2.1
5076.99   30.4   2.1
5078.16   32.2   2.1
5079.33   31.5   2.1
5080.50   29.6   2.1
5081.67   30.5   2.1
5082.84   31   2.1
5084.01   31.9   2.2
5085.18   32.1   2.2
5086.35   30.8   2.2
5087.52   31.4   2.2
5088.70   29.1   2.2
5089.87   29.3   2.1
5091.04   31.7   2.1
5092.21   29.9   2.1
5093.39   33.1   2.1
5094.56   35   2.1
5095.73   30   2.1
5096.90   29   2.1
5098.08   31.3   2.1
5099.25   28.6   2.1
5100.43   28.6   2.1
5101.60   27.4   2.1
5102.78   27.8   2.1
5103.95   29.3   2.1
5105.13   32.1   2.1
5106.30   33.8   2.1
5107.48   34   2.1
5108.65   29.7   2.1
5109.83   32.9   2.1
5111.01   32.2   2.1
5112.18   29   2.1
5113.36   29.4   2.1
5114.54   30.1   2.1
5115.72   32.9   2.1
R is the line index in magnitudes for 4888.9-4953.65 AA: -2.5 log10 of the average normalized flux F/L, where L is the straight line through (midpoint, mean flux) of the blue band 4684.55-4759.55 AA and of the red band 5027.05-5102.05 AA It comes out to 0.31 mag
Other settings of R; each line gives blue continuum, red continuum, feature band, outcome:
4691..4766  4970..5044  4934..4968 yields 0.14 mag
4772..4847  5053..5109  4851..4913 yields 0.14 mag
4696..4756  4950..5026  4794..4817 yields 0.27 mag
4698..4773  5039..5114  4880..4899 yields 0.38 mag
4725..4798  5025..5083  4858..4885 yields 0.27 mag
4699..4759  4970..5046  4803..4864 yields 0.35 mag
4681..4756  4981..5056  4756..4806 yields 0.24 mag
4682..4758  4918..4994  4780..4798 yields 0.22 mag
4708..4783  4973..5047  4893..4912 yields 0.27 mag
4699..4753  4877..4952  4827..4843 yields 0.30 mag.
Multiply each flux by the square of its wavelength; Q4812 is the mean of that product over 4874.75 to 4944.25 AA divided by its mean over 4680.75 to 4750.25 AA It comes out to 0.6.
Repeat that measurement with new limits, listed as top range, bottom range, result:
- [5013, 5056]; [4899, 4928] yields 1.04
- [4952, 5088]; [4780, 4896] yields 0.96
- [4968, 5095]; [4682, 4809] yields 0.66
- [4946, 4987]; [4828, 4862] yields 1.03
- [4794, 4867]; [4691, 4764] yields 0.63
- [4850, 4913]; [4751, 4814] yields 0.77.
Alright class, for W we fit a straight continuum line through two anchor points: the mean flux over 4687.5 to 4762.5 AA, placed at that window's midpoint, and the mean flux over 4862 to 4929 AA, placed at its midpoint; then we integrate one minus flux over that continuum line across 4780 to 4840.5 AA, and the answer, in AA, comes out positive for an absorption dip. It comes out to 9.4 AA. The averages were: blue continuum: 61.3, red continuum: 32.7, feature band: 39.8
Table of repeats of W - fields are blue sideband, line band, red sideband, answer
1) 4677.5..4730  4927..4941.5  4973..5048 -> 2.7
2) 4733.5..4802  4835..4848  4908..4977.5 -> 2.3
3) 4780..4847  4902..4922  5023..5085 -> 2.3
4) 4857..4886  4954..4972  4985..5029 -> -0.3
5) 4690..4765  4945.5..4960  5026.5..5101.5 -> 2.6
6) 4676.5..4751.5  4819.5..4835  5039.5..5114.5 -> 4.9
